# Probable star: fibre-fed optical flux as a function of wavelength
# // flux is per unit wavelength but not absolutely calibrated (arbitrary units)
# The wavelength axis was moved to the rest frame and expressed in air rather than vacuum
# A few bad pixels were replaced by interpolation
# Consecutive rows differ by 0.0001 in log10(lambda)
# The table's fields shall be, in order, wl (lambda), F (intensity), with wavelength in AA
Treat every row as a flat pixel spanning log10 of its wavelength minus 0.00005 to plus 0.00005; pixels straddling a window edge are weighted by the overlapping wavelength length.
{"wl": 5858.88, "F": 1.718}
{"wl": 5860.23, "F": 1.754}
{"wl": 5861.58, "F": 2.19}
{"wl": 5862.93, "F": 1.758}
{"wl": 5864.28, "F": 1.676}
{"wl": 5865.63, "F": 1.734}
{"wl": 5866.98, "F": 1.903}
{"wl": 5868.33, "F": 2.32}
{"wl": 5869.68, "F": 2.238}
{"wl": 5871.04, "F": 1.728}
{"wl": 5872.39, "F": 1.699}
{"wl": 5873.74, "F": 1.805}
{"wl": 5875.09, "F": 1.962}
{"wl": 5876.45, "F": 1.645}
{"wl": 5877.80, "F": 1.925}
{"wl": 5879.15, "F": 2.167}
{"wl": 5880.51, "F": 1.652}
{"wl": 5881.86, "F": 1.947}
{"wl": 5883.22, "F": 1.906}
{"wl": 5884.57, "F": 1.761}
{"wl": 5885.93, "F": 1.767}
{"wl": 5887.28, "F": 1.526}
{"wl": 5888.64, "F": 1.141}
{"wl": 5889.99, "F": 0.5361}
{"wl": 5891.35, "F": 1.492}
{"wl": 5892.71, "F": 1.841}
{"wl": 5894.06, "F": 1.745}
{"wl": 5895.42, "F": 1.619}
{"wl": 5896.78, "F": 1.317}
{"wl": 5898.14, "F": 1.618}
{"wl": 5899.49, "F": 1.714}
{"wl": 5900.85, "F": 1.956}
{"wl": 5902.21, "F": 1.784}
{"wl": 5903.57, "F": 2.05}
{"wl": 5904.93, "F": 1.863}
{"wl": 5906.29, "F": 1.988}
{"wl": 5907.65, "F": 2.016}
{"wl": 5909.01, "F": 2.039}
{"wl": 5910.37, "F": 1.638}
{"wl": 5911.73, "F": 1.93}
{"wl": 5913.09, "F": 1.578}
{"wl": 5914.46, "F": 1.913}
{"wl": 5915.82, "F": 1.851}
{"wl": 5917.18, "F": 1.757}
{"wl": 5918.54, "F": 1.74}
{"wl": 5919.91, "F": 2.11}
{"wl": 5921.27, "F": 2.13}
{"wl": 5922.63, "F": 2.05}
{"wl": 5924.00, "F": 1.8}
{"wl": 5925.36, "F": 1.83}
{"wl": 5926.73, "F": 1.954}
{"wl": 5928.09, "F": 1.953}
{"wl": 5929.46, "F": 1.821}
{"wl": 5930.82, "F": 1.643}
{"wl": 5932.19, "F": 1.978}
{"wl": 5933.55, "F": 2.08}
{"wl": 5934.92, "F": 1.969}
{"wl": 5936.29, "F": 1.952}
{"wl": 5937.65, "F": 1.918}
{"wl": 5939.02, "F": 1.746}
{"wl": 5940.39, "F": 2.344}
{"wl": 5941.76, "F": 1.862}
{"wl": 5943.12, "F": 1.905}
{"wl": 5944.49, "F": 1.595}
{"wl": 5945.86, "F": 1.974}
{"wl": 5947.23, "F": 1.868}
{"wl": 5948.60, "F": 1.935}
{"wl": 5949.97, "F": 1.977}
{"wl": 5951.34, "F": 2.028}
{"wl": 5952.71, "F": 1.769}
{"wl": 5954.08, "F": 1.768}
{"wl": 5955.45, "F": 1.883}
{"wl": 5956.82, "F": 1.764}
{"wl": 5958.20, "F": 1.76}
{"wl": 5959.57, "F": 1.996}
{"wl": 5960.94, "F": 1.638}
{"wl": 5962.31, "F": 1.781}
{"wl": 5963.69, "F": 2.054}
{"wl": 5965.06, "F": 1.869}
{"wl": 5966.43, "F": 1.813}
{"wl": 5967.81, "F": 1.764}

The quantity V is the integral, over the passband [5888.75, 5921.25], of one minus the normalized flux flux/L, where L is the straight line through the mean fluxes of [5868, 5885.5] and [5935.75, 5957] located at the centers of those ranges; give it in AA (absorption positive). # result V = 2.6 AA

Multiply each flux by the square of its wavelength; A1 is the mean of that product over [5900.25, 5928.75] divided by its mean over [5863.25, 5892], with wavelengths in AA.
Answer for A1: 1.11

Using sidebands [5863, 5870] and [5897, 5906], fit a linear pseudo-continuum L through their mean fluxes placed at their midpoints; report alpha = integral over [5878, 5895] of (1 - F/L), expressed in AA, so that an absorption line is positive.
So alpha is 2.2 AA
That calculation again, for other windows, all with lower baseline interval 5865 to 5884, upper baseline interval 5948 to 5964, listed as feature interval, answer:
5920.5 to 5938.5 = -0.5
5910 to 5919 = 0.5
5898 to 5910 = -0.1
